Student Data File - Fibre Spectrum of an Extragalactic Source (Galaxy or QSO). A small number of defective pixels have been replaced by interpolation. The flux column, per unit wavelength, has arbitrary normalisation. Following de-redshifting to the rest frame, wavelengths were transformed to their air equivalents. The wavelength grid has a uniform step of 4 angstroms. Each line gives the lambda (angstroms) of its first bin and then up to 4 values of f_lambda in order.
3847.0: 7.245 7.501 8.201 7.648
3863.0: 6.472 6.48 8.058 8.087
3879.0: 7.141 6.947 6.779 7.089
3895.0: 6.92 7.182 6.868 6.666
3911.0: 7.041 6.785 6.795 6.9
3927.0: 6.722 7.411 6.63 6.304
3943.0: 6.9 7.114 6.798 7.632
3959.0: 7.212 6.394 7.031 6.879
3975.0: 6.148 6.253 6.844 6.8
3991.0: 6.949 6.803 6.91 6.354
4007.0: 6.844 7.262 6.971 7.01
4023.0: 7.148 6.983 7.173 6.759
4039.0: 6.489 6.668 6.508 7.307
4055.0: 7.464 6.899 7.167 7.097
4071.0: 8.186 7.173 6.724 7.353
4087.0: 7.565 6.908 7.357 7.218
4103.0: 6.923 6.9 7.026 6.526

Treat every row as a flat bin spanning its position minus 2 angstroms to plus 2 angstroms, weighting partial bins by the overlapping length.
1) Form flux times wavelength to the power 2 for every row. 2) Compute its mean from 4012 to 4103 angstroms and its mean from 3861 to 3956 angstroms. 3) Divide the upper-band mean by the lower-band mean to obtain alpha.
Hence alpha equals 1.1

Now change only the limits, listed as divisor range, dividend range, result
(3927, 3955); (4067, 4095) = 1.13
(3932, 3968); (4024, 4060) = 1.05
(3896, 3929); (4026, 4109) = 1.12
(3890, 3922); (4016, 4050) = 1.06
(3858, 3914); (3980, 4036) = 1.04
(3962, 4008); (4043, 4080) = 1.11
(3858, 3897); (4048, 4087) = 1.12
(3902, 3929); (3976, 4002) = 1.02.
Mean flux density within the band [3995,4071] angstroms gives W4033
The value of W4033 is 6.97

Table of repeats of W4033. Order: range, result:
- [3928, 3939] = 6.86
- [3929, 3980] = 6.83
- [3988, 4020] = 6.88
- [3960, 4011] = 6.72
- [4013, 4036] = 7.02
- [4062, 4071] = 7.36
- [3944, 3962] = 7.13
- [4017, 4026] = 7.07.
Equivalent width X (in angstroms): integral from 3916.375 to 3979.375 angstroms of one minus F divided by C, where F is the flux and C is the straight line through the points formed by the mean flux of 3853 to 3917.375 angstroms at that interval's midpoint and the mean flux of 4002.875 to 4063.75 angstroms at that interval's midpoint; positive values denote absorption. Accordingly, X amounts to 2.04 angstroms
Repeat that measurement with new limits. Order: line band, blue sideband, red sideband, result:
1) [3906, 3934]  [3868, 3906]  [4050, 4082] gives 1.2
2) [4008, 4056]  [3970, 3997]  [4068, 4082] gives 0.4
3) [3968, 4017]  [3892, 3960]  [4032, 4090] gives 1.8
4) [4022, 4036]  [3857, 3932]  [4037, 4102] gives 0.2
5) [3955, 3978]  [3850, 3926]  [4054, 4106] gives 1.2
